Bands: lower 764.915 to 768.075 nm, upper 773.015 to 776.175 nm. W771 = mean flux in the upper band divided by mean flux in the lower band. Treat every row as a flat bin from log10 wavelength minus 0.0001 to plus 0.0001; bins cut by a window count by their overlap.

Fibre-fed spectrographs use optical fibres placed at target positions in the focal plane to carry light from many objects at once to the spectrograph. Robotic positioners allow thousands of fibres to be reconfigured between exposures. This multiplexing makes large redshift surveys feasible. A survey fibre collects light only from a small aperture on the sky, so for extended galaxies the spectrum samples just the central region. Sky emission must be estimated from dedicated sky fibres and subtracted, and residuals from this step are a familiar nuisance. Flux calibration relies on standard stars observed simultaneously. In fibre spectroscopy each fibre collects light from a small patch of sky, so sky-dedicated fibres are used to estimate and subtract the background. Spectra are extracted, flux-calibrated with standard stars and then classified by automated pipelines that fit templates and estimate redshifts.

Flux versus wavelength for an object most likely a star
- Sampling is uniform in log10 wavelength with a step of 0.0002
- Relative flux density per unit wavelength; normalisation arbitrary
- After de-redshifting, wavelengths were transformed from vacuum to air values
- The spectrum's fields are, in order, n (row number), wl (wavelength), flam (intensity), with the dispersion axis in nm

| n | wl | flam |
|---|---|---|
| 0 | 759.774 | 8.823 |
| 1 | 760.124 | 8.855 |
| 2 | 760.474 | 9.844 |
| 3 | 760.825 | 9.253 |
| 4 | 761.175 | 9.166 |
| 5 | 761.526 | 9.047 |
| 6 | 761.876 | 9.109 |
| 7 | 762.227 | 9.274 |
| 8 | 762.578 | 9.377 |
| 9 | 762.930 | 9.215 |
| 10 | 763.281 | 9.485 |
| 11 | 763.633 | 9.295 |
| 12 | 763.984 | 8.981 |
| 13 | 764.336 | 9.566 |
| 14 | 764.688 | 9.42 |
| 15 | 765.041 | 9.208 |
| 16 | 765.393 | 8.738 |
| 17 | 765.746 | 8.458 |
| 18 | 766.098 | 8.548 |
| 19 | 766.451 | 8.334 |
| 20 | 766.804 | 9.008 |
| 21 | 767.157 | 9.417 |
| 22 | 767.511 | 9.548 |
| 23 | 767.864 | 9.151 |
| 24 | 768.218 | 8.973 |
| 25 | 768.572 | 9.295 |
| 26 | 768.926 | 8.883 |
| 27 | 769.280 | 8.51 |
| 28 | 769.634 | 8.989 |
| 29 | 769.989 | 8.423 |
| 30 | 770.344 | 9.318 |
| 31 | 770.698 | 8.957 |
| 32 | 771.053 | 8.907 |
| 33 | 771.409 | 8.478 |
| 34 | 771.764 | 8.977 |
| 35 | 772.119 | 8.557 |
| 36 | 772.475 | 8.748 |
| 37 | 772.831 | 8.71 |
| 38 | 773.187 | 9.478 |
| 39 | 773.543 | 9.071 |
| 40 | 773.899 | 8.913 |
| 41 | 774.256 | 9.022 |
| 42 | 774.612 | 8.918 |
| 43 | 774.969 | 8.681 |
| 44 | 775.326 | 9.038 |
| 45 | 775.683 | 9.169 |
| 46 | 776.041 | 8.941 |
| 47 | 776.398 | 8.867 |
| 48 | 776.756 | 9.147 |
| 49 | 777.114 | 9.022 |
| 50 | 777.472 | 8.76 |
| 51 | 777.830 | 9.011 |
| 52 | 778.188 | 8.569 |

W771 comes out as 1.01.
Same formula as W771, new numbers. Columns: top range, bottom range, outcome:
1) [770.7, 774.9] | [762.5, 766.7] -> 0.98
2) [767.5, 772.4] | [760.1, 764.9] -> 0.96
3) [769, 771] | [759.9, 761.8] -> 0.96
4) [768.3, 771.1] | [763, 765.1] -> 0.96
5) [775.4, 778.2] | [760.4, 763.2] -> 0.97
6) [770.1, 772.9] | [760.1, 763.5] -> 0.95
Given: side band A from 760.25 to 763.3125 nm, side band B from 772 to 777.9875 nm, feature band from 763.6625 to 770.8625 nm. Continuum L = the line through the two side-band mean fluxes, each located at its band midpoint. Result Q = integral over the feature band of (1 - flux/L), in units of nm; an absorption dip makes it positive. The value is 0.12 nm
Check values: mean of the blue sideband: 9.29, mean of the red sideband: 8.95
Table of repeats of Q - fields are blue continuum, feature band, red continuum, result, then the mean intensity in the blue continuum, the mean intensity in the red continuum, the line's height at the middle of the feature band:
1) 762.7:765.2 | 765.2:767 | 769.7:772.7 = 0.10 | 9.31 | 8.8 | 9.16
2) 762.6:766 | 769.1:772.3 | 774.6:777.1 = 0.09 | 9.15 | 8.97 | 9.05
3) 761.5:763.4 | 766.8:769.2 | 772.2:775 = -0.02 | 9.26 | 8.94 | 9.1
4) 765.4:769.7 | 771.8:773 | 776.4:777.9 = 0.03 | 8.92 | 8.97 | 8.94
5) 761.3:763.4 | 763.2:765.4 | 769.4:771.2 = -0.03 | 9.24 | 8.91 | 9.16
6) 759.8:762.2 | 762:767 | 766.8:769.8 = 0.04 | 9.19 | 9.09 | 9.14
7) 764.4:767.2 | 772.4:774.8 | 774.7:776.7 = -0.01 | 8.89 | 8.95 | 8.94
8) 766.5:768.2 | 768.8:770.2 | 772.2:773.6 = 0.06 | 9.18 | 8.96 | 9.1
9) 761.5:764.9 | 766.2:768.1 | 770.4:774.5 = 0.01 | 9.29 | 8.91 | 9.12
